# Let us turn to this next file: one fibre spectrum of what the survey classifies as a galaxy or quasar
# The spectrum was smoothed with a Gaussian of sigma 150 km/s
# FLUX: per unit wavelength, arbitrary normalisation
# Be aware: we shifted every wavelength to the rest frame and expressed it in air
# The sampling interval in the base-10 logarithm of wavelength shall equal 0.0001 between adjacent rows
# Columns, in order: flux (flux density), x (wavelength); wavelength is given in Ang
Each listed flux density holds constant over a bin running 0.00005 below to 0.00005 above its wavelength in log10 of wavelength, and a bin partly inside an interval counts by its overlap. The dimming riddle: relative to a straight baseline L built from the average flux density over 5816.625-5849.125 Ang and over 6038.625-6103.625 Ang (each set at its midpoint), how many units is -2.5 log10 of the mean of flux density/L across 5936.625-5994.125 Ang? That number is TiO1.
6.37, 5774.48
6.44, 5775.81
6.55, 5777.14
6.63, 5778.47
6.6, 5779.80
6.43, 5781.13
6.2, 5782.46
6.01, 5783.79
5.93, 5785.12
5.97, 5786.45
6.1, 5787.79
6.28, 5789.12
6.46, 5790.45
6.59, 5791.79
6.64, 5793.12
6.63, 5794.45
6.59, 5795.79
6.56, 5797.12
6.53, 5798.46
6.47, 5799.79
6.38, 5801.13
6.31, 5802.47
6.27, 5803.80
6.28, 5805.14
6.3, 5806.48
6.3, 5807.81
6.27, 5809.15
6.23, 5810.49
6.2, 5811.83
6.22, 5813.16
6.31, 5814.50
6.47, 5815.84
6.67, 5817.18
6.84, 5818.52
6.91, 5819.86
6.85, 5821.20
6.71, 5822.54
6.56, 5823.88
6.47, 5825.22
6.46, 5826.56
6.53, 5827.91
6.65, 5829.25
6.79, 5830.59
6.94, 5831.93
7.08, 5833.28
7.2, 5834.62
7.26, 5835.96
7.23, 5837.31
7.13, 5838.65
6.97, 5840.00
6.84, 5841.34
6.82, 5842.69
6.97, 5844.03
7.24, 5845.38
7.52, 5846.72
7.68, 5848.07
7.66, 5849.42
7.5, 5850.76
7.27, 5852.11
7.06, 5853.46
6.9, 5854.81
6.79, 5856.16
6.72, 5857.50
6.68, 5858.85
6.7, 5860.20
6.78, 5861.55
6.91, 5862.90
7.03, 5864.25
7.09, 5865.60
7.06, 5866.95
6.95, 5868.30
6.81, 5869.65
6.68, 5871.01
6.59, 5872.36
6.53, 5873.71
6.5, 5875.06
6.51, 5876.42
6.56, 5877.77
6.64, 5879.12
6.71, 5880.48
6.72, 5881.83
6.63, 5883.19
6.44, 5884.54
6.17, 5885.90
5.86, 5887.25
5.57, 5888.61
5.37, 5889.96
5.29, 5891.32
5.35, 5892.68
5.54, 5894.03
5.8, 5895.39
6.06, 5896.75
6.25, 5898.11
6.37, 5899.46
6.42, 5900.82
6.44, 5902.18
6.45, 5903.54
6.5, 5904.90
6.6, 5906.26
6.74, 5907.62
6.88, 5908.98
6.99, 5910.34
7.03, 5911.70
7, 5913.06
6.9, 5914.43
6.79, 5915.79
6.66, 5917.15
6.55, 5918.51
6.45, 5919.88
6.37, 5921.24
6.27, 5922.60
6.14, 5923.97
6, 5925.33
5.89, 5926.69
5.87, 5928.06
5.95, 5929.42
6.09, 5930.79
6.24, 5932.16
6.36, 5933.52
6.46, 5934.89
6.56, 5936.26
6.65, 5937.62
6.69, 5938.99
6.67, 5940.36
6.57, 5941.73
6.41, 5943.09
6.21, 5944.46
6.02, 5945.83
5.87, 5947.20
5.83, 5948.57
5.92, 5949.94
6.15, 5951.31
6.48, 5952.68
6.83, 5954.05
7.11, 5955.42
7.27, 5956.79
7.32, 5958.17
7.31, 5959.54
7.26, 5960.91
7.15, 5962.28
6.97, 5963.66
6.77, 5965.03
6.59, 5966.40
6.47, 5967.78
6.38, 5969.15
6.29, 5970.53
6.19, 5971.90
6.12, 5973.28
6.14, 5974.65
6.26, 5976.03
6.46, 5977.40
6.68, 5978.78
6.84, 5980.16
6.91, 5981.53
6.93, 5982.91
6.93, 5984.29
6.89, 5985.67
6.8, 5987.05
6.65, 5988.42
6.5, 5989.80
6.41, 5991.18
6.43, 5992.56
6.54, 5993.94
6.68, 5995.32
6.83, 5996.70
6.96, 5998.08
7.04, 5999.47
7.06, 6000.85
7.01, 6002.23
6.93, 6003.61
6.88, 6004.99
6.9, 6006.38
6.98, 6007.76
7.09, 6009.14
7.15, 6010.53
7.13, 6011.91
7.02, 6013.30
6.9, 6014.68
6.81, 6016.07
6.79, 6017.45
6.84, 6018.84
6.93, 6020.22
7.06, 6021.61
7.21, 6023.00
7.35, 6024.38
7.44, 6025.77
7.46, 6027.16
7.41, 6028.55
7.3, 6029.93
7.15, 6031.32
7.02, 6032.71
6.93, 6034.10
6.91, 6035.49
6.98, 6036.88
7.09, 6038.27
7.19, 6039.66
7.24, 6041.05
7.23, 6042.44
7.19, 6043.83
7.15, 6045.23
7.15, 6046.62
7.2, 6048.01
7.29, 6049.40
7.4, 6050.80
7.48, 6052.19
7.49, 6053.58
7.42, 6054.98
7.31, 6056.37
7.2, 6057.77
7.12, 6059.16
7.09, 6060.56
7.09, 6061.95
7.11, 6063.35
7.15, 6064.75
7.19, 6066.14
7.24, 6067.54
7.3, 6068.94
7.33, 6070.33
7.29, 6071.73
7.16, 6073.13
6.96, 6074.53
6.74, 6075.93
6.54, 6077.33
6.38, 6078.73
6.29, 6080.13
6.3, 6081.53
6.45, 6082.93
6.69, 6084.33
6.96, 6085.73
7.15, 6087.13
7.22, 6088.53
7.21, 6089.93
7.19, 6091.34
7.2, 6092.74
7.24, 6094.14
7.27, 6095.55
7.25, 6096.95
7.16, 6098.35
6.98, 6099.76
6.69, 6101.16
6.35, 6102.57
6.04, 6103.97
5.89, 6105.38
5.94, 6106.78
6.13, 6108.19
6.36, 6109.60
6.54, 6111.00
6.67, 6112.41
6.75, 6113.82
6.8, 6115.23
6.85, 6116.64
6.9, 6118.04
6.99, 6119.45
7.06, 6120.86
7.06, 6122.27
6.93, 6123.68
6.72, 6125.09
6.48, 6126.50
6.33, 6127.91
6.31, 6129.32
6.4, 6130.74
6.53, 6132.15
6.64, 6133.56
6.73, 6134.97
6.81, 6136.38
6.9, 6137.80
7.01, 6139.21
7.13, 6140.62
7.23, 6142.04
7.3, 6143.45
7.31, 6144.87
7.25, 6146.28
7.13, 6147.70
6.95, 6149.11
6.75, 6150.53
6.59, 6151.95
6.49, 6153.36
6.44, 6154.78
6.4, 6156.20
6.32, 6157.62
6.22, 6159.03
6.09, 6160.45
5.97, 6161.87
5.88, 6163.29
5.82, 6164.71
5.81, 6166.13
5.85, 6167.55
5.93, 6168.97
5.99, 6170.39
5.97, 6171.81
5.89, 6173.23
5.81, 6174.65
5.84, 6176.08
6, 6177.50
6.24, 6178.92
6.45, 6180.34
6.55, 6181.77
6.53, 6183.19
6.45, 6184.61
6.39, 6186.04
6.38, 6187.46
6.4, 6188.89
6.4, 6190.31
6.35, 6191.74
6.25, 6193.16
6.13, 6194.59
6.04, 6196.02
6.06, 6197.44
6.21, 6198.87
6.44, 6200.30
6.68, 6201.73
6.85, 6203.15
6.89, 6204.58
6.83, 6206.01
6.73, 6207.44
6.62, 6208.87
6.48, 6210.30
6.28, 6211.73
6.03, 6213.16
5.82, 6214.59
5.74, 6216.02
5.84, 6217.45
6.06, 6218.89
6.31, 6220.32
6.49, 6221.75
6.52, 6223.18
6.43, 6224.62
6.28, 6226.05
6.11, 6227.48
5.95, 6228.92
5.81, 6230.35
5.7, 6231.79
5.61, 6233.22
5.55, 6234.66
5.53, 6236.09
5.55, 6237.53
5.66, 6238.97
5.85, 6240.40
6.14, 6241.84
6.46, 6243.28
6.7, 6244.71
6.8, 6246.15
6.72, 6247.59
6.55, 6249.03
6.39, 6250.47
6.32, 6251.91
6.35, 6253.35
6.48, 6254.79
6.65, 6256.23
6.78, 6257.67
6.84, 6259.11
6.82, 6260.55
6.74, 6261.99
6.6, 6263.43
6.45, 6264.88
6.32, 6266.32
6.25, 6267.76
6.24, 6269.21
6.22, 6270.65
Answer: 0.07 mag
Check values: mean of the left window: 6.94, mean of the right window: 7.06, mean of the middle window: 6.59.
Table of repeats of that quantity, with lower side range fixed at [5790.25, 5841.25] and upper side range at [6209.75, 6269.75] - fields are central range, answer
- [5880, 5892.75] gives 0.09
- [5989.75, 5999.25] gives -0.03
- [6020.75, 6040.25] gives -0.12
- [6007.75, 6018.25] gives -0.09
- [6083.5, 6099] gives -0.12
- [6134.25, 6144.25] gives -0.11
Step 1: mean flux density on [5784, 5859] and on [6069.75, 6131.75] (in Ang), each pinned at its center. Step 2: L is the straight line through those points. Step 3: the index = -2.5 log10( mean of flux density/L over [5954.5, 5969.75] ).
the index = -0.04 mag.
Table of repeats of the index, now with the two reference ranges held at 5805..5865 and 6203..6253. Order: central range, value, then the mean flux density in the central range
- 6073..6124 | -0.06 mag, 6.76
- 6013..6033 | -0.09 mag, 7.12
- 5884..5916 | 0.07 mag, 6.28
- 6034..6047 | -0.10 mag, 7.11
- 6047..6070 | -0.12 mag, 7.26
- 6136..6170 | -0.04 mag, 6.56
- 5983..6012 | -0.04 mag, 6.84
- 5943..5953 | 0.10 mag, 6.08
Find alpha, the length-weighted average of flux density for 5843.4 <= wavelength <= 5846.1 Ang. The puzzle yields 7.12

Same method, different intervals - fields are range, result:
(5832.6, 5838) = 7.19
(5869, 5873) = 6.68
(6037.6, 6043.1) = 7.19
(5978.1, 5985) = 6.86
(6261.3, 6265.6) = 6.59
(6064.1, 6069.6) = 7.22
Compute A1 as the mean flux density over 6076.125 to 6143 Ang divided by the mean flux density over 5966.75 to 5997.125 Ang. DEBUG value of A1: 1.0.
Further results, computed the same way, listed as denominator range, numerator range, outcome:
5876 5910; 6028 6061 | 1.15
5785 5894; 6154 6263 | 0.94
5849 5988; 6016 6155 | 1.06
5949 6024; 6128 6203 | 0.95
